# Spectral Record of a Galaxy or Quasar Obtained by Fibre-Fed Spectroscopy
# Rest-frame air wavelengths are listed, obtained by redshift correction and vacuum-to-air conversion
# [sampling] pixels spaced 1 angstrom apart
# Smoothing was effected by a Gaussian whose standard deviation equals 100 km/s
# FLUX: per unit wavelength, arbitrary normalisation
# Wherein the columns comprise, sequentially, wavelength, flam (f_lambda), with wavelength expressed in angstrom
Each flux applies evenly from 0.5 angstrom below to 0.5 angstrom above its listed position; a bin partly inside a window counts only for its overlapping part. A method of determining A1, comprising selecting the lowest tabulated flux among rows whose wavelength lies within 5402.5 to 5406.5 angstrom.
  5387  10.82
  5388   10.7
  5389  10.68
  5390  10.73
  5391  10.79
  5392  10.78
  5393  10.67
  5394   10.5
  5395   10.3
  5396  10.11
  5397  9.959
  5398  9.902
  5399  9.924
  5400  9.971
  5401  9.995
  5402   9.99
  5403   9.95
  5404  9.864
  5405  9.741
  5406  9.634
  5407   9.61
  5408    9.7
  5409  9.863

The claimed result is 9.634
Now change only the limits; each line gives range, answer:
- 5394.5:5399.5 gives 9.902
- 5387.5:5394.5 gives 10.5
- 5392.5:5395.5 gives 10.3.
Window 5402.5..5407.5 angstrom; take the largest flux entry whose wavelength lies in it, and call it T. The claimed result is 9.95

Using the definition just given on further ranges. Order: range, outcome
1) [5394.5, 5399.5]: 10.3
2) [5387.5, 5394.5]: 10.79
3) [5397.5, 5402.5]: 9.995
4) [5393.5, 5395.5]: 10.5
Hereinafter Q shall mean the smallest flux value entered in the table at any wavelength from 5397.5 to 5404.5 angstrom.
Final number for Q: 9.864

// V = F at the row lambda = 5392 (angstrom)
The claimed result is 10.78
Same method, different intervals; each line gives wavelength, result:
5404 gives 9.864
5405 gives 9.741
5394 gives 10.5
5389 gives 10.68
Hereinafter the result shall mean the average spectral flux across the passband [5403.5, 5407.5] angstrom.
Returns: 9.71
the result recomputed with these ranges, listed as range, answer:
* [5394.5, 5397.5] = 10.1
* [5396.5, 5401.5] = 9.95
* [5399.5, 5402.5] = 9.99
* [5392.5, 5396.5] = 10.4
